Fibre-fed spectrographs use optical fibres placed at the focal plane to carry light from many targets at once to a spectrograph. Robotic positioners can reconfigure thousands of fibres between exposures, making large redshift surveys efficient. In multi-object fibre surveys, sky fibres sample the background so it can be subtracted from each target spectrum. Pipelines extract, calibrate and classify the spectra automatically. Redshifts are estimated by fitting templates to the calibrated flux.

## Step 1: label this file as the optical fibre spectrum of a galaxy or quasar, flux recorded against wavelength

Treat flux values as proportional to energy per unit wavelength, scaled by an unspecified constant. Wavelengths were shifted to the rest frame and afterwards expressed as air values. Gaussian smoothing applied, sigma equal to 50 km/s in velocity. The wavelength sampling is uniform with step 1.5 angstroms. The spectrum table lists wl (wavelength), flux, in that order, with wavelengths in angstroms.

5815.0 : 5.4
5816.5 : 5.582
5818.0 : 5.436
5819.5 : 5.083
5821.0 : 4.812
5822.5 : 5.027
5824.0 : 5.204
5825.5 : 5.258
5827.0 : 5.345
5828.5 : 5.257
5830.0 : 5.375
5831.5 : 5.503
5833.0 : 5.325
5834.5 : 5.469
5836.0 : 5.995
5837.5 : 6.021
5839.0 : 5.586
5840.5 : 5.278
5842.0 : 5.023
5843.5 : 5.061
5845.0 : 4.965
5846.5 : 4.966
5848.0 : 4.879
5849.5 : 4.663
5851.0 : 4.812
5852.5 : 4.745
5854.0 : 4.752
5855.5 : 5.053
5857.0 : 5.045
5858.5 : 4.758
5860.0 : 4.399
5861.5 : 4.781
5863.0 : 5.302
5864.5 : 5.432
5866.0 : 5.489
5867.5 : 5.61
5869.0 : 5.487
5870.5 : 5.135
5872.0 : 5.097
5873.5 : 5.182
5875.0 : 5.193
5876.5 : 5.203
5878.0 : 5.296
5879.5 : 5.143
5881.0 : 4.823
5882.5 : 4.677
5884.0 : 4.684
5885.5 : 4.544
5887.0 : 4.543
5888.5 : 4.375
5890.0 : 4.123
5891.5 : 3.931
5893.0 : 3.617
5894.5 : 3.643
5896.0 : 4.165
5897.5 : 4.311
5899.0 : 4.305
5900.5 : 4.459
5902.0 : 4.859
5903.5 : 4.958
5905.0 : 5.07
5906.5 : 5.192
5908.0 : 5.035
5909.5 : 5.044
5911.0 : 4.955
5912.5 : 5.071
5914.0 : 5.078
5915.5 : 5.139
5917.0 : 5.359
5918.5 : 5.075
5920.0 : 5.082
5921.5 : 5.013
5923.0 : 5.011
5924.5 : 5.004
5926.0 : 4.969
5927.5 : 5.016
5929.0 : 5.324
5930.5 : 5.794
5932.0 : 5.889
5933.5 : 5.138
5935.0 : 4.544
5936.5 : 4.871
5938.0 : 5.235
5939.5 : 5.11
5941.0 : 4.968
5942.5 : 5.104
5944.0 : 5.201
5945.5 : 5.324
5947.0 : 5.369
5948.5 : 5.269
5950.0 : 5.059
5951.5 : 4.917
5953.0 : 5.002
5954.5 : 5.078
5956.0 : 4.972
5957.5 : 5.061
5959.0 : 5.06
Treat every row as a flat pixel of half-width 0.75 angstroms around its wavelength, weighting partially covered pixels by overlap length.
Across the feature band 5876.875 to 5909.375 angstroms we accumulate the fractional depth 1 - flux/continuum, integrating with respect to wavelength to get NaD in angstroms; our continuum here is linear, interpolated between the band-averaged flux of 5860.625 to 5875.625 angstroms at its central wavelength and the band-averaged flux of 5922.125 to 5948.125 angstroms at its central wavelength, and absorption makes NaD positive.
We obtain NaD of 4.1 angstroms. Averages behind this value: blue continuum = 5.26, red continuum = 5.17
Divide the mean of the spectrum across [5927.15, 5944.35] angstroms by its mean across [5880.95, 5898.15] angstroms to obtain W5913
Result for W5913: 1.2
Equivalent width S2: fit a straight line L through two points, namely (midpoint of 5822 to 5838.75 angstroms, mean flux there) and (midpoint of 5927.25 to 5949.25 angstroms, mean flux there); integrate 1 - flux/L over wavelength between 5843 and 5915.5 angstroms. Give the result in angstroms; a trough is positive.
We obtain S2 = 6.9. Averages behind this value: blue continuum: 5.45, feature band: 4.83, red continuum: 5.21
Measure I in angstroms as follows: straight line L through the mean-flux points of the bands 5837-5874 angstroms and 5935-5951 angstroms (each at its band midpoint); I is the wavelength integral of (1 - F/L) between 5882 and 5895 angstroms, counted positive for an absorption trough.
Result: 2.2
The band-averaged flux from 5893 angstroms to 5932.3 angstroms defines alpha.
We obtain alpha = 4.92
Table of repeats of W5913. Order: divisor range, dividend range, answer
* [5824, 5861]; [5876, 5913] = 0.90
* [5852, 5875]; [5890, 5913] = 0.89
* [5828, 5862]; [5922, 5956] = 1.00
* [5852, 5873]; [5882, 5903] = 0.85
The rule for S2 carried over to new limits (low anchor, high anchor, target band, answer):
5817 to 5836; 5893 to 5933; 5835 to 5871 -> 0.3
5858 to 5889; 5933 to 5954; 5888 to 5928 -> 2.5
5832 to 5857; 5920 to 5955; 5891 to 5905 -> 2.3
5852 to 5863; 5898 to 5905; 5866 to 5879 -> -1.4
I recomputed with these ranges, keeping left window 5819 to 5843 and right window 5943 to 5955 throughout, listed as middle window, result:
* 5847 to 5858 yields 1.0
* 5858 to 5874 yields 0.4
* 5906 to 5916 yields 0.3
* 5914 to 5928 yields 0.3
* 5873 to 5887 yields 0.9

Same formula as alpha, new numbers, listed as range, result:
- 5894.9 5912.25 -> 4.75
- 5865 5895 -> 4.8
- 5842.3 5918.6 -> 4.85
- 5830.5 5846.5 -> 5.4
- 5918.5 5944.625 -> 5.13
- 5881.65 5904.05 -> 4.34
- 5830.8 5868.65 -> 5.16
